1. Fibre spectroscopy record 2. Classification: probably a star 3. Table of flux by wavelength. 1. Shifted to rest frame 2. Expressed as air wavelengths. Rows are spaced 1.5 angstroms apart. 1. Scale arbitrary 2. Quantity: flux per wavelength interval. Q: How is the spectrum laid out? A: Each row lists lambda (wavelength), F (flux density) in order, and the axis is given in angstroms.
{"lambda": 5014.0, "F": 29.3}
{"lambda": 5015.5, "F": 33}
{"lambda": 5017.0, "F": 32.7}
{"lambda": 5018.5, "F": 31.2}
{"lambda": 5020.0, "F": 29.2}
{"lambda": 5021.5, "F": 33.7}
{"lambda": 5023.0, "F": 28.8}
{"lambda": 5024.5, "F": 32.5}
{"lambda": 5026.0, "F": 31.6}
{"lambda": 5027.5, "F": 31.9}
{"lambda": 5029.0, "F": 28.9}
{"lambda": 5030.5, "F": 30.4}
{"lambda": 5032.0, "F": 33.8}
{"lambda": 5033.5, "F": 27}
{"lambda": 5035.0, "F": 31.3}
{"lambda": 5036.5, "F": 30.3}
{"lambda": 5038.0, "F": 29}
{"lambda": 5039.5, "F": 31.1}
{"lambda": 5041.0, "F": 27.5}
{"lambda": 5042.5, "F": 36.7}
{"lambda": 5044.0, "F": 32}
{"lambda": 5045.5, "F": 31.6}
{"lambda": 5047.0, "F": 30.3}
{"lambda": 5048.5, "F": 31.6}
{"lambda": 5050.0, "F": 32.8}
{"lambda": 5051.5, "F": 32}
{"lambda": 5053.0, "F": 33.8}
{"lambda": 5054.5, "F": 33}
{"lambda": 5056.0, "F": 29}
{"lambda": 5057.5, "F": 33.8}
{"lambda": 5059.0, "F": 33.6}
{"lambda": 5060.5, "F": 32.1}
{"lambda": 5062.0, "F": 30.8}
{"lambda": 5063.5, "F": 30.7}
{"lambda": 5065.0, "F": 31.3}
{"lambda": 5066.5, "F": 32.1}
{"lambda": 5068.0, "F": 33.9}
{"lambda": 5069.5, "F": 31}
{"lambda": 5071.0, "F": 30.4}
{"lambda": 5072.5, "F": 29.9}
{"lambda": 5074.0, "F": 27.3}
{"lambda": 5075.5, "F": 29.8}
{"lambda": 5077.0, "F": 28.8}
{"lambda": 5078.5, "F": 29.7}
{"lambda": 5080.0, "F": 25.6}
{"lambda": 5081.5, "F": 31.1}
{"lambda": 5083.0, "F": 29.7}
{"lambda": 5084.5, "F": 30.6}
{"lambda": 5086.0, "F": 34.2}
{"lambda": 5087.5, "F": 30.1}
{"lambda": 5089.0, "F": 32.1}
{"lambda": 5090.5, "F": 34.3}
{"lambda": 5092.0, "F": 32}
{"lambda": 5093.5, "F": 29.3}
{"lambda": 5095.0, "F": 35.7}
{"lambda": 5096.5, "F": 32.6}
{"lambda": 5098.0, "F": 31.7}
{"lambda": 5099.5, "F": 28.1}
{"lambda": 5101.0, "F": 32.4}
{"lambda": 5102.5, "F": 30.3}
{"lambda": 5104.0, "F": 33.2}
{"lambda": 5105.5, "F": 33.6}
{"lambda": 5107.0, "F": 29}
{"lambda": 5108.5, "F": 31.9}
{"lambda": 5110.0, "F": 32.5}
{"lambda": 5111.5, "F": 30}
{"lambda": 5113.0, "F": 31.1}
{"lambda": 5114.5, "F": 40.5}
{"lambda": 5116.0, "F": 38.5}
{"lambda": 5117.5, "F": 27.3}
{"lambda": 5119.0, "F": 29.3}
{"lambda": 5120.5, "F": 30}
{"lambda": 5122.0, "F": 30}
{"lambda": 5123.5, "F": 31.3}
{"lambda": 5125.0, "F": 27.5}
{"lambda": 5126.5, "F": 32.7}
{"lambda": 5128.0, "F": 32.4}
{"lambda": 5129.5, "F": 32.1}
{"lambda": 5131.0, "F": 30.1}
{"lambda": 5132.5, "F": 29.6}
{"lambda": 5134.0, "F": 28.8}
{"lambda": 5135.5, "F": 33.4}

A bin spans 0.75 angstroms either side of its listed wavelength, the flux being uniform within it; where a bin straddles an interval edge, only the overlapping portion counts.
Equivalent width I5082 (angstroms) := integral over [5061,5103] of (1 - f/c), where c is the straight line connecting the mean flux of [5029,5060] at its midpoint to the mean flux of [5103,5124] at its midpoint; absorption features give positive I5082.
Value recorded 1.1 angstroms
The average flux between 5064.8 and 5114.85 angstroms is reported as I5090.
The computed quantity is 31.3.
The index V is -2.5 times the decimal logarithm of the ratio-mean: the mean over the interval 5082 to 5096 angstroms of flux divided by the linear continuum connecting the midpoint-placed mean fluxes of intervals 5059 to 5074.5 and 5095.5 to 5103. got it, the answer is -0.028 mag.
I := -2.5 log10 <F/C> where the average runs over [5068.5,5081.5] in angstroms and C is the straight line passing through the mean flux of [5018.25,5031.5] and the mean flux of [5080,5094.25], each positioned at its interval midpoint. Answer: 0.067 mag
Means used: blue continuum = 31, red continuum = 31.2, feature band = 29.3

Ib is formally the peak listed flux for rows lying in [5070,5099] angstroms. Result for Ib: 35.7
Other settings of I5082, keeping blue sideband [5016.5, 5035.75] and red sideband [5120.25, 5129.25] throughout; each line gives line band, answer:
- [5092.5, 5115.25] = -0.97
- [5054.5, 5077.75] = -0.11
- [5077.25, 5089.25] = 0.24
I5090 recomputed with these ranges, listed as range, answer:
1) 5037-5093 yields 31.2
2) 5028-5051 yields 31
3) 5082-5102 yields 31.7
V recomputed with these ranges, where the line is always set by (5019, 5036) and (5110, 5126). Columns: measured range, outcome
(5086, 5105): -0.018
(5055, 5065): -0.020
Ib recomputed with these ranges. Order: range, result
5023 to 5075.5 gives 36.7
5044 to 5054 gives 33.8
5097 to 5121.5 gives 40.5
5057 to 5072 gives 33.9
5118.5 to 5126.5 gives 32.7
